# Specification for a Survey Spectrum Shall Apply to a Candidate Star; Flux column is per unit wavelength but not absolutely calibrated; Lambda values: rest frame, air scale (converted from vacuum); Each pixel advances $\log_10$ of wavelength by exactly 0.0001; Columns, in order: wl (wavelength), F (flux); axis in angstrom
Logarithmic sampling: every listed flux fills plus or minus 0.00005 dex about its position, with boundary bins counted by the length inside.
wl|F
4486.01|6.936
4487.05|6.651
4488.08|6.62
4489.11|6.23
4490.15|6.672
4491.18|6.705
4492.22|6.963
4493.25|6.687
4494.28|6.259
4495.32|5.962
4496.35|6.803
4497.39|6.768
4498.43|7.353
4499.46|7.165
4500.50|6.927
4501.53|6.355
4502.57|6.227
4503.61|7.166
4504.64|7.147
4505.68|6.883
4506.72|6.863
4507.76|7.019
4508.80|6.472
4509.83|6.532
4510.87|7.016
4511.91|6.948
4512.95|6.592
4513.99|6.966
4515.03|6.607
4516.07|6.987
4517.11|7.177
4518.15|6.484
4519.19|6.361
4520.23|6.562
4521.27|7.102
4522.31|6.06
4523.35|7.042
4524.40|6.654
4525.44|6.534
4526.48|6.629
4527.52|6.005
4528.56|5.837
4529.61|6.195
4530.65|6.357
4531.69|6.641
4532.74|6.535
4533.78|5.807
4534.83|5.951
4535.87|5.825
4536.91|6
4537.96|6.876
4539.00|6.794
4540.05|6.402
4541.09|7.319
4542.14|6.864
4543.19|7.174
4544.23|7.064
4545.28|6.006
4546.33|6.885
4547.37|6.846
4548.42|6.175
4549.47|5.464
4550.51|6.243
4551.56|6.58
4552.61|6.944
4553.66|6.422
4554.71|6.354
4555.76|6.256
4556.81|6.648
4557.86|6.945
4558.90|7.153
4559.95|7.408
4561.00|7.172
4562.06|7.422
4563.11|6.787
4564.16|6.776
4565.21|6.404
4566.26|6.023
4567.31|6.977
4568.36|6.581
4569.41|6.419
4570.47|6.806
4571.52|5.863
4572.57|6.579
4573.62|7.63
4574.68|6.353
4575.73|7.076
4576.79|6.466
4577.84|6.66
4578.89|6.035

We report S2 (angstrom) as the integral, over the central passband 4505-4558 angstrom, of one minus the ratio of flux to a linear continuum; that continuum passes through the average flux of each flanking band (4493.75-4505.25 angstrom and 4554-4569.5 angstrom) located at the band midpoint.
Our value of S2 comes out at 1.5 angstrom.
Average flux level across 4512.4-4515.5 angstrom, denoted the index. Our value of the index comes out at 6.72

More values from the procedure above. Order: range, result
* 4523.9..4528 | 6.47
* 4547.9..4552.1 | 6.12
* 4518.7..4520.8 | 6.48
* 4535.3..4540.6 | 6.39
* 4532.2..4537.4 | 6.03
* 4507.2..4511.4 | 6.76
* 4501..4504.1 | 6.58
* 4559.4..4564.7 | 7.1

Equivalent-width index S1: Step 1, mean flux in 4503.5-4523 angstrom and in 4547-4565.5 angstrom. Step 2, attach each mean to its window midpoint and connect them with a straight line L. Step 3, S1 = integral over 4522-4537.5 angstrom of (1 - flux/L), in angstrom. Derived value 1.1 angstrom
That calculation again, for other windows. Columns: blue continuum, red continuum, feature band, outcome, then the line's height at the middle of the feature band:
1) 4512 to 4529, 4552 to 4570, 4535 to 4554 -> 0.43 angstrom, 6.69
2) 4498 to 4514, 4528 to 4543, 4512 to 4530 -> 0.09 angstrom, 6.62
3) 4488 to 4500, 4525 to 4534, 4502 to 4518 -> -0.79 angstrom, 6.51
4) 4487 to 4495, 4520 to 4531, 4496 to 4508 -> -0.64 angstrom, 6.54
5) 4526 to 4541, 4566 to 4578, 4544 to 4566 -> -0.55 angstrom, 6.49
